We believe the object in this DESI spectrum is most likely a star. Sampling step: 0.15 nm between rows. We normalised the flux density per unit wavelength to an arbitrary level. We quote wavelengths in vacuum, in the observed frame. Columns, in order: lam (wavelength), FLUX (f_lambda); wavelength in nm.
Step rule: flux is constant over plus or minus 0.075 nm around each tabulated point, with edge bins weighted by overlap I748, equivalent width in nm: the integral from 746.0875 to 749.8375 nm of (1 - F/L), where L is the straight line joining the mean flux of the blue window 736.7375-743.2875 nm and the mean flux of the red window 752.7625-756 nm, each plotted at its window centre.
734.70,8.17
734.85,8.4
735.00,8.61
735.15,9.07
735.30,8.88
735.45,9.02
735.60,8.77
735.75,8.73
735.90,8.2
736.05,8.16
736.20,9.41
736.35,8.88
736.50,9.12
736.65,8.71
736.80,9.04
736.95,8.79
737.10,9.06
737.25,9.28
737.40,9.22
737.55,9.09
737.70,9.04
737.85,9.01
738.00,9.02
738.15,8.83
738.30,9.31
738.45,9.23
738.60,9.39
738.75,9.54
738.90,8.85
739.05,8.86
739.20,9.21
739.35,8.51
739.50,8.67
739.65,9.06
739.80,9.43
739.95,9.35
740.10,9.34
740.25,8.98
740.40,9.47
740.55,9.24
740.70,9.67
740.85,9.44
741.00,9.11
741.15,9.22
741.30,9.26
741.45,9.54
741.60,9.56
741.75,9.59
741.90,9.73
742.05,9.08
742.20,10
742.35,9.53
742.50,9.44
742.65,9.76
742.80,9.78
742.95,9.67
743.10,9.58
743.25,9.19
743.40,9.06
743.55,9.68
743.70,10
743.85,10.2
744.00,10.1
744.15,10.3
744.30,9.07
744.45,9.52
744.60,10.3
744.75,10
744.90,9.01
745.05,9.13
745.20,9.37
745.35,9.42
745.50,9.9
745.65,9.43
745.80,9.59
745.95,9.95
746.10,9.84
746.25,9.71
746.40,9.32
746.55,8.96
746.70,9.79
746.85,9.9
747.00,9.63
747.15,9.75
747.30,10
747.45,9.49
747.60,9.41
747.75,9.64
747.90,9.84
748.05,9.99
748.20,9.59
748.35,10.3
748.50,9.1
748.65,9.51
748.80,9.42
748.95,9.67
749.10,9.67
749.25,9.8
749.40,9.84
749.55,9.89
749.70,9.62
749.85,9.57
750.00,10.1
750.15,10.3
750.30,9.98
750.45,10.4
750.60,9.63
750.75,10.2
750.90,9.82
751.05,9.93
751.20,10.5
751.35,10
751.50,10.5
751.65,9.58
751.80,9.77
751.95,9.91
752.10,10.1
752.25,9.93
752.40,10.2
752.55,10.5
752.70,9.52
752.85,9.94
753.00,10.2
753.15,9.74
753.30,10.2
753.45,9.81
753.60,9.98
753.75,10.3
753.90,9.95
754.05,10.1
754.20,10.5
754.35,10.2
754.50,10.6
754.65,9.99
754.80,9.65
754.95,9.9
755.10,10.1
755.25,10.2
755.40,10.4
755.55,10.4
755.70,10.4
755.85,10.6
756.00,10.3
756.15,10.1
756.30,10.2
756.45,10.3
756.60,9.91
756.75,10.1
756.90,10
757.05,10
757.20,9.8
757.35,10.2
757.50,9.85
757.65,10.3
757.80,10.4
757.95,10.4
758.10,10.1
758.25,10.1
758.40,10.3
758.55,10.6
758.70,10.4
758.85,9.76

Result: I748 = 0.037 nm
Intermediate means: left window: 9.27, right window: 10.2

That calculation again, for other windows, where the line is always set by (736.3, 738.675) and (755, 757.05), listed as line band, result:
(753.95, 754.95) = -0.003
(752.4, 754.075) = 0.003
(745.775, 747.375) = -0.008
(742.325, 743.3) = -0.019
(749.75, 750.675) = -0.012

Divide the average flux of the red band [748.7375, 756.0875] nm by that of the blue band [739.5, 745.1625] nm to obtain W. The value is 1.06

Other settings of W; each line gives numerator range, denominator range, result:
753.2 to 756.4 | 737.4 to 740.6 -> 1.12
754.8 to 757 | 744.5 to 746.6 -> 1.06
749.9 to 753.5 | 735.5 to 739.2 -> 1.12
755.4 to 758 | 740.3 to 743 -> 1.07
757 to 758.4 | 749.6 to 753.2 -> 1.01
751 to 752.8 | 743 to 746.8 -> 1.04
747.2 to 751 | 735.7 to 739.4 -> 1.09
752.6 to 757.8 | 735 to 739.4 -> 1.13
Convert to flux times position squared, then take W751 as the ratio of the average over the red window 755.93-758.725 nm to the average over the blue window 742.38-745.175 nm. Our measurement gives 1.09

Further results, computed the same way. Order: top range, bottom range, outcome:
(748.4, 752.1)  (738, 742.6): 1.09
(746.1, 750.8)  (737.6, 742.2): 1.08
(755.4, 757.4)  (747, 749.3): 1.08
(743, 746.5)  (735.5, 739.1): 1.09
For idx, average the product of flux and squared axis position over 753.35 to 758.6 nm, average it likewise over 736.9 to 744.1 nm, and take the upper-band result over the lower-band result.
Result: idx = 1.1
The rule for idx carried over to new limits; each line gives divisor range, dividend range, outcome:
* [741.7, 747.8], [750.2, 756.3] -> 1.07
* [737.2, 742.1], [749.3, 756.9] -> 1.13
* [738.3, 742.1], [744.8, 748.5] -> 1.06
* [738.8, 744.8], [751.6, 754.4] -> 1.09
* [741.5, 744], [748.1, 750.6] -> 1.04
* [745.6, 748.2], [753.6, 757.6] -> 1.08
